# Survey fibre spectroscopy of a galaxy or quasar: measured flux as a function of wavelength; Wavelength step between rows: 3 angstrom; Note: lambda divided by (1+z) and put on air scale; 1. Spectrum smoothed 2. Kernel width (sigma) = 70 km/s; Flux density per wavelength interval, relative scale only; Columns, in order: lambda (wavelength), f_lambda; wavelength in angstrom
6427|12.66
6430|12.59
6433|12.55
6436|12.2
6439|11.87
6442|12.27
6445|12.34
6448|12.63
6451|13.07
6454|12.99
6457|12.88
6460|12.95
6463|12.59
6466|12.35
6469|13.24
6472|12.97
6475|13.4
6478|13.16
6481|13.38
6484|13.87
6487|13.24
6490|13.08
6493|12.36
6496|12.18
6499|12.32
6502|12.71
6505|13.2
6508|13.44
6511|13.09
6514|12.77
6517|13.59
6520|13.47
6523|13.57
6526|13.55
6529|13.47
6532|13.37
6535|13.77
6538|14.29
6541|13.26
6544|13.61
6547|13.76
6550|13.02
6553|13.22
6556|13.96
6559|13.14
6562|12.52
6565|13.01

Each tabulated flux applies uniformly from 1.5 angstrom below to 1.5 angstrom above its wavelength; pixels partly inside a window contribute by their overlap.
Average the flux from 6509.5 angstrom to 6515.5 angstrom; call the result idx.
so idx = 12.9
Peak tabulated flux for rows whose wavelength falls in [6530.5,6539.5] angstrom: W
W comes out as 14.29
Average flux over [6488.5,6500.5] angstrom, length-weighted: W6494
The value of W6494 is 12.5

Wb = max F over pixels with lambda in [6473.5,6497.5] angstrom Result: 13.87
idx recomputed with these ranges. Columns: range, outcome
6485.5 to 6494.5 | 12.9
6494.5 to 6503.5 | 12.4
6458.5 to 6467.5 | 12.6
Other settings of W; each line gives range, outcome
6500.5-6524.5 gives 13.59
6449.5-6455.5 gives 13.07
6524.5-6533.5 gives 13.55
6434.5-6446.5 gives 12.34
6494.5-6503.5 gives 12.71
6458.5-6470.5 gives 13.24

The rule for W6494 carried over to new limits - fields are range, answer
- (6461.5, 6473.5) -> 12.8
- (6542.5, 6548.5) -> 13.7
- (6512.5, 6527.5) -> 13.4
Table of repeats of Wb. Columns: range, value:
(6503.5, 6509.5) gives 13.44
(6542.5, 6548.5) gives 13.76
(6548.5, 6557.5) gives 13.96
